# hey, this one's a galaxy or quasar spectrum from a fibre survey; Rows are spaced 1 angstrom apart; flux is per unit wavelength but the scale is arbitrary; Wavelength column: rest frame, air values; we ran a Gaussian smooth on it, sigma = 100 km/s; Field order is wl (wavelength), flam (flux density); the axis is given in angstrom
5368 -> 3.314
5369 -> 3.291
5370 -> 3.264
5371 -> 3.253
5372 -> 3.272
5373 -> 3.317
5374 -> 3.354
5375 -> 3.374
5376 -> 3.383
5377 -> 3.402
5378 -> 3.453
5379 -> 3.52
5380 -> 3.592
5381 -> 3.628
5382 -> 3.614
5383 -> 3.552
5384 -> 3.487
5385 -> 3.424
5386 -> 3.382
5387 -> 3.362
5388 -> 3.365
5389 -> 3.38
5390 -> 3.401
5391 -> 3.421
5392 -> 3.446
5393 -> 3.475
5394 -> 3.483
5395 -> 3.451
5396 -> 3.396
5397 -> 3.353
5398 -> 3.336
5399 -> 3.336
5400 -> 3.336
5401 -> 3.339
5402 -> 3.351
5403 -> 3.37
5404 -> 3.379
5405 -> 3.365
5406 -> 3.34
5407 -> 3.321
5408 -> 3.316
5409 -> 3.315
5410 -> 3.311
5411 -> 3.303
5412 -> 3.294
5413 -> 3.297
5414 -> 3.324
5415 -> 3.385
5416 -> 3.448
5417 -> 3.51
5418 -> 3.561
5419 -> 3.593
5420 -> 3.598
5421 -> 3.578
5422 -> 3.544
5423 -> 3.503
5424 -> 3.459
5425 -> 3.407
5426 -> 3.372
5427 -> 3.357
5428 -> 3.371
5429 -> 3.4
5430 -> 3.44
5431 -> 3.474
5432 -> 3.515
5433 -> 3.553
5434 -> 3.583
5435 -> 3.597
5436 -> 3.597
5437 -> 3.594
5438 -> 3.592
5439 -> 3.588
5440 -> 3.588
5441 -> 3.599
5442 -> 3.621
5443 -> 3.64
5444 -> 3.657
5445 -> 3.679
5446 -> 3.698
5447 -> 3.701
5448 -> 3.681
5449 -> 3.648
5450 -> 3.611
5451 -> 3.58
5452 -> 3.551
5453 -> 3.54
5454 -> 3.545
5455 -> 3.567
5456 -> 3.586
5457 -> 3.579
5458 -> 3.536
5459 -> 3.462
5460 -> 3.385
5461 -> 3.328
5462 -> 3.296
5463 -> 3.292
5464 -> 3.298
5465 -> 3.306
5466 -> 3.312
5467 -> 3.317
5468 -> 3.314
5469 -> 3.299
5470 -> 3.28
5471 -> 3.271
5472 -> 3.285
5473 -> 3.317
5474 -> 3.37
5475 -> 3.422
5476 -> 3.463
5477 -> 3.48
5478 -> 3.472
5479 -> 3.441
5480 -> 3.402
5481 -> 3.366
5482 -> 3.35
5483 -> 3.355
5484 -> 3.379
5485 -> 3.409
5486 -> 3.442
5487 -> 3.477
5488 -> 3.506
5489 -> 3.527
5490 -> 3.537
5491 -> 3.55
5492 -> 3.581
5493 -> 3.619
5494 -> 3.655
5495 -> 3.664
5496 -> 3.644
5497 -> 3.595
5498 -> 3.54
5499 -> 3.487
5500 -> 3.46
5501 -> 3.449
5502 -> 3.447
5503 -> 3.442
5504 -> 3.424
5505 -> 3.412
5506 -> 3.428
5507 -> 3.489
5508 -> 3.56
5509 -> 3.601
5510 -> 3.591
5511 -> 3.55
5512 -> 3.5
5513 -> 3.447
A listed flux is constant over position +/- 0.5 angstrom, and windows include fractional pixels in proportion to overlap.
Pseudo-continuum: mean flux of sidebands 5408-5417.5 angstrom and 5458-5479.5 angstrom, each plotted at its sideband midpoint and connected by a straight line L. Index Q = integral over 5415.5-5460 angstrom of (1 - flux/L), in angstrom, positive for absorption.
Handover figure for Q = -2.6 angstrom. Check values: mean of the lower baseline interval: 3.35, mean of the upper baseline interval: 3.36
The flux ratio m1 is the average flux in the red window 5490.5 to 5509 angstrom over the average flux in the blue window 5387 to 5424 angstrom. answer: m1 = 1.04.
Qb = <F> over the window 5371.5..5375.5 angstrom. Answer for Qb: 3.33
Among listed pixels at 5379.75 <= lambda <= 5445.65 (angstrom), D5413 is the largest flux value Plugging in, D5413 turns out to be 3.679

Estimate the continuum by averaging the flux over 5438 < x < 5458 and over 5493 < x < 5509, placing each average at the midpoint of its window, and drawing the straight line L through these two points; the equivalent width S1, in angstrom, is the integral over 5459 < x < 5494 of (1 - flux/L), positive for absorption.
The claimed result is 1.6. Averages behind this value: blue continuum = 3.61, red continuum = 3.52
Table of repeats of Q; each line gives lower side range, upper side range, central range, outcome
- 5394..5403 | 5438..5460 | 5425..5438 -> 0.1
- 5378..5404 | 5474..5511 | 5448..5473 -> 0.3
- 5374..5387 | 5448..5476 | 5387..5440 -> 0.3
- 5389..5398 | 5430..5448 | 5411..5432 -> 0.5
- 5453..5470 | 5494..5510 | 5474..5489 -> 0.1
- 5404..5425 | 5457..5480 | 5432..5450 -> -1.2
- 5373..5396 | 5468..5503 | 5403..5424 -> 0.2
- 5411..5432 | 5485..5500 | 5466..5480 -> 0.6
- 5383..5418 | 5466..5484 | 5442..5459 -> -1.2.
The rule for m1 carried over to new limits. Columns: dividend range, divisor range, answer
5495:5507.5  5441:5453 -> 0.96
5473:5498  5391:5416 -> 1.04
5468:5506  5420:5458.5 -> 0.97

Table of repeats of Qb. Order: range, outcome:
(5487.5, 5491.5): 3.53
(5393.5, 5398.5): 3.4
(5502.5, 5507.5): 3.44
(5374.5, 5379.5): 3.43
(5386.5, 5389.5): 3.37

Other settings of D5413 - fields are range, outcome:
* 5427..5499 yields 3.701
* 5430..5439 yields 3.597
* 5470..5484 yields 3.48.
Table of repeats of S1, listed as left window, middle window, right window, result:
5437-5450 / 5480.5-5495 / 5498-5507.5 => 0.0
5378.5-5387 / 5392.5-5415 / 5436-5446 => 1.3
